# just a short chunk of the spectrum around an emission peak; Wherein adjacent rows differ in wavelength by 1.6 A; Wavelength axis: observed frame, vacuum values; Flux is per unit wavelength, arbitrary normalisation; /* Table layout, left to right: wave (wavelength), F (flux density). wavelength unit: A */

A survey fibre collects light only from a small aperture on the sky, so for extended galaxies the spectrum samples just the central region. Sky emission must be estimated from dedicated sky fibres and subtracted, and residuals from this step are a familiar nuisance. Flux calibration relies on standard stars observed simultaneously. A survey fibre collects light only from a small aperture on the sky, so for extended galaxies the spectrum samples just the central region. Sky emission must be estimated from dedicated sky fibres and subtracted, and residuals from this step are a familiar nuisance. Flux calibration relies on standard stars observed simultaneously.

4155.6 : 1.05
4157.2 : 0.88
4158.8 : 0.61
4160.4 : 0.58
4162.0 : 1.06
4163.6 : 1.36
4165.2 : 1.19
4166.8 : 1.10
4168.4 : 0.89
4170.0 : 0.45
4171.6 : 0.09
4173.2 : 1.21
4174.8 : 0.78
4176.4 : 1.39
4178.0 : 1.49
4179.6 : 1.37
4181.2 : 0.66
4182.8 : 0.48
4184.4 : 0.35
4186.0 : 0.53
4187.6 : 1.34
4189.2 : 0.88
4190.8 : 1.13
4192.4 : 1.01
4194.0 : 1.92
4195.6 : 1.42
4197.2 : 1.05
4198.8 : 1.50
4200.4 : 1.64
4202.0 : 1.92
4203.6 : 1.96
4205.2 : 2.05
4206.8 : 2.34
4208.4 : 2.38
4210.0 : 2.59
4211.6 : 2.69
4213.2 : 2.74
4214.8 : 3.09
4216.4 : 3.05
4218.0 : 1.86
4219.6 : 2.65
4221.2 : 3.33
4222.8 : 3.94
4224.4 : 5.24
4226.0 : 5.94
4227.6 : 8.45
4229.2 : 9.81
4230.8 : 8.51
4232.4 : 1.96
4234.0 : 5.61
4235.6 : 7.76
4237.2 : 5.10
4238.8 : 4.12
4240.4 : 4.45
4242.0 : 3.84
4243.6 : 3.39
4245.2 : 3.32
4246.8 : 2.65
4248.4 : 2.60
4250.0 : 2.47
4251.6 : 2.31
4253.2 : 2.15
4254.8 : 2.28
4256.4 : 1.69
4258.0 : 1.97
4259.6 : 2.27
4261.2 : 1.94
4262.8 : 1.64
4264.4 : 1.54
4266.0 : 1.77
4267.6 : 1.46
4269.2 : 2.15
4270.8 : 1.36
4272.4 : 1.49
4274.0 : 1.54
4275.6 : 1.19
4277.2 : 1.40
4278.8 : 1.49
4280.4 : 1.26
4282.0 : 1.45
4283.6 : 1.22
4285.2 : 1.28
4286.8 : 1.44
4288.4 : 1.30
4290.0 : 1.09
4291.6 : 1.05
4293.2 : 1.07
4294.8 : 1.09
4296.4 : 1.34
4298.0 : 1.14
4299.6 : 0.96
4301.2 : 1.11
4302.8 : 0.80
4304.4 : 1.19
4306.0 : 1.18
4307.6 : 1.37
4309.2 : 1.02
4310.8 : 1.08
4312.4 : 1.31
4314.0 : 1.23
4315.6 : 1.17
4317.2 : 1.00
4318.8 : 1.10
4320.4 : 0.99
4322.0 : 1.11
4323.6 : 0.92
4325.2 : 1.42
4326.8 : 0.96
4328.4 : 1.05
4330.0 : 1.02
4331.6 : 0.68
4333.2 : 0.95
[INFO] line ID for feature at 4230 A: Ly-alpha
